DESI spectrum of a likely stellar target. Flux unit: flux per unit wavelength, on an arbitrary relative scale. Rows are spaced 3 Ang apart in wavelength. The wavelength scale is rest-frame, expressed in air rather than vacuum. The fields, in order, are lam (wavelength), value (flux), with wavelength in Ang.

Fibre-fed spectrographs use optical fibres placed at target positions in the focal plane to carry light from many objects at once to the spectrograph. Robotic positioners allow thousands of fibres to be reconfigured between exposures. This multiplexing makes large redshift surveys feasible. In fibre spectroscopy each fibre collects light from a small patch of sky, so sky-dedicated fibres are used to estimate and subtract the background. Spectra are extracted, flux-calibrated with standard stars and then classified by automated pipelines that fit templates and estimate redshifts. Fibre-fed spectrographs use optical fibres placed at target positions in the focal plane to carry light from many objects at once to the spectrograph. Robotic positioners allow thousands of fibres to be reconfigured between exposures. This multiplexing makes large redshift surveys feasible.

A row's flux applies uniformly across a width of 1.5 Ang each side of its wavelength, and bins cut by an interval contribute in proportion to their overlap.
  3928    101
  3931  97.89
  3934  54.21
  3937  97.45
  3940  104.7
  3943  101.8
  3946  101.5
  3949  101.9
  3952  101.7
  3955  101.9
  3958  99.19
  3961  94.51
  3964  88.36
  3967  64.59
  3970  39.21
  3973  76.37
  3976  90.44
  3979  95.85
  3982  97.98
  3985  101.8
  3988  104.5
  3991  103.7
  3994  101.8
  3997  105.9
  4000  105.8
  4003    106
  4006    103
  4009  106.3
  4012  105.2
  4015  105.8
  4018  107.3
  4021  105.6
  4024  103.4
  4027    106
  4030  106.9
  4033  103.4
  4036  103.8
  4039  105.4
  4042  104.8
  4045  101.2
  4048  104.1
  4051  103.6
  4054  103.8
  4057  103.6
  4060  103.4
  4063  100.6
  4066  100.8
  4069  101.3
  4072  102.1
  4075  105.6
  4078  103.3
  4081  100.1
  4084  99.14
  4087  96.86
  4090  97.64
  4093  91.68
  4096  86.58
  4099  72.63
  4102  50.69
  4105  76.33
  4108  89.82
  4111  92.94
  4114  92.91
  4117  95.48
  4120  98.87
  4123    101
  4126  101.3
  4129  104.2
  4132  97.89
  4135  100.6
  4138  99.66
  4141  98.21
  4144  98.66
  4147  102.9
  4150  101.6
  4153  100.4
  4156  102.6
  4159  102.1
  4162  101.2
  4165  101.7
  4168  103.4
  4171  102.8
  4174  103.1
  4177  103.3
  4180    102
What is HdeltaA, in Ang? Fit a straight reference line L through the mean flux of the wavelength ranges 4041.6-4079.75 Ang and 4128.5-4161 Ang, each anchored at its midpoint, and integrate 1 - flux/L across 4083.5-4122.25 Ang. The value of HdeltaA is 5.3 Ang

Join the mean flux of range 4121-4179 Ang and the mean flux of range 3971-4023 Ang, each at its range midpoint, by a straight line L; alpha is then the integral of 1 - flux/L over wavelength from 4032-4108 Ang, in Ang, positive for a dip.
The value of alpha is 3.3 Ang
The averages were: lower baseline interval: 101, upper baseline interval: 101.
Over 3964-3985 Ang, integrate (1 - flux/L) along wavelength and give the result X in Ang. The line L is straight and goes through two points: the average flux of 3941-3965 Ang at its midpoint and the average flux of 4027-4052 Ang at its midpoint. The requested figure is 4.3 Ang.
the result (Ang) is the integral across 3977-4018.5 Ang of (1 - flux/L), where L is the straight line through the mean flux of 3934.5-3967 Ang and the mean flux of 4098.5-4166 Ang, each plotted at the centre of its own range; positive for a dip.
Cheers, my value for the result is -3.2 Ang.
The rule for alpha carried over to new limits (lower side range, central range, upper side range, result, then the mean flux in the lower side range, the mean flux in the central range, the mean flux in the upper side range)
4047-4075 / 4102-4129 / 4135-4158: 2.5 Ang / 103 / 91.8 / 101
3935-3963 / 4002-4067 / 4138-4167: -2.7 Ang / 99.5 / 104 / 101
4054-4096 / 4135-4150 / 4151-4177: 0.2 Ang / 100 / 100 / 102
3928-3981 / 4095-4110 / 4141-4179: 3.5 Ang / 89.3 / 75.4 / 102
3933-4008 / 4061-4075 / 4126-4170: -0.5 Ang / 94.1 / 102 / 101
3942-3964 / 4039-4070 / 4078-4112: -4.1 Ang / 99.5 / 103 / 87.4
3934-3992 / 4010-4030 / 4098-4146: -3.0 Ang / 91.9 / 106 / 92.3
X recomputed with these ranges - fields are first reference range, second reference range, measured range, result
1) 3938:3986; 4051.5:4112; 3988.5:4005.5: -2.29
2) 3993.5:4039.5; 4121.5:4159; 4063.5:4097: 1.32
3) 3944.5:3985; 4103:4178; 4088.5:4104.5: 2.75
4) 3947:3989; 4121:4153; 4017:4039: -2.71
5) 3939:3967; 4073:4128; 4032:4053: -2.13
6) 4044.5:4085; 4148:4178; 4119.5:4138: 0.29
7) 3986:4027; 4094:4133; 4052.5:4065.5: -0.73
